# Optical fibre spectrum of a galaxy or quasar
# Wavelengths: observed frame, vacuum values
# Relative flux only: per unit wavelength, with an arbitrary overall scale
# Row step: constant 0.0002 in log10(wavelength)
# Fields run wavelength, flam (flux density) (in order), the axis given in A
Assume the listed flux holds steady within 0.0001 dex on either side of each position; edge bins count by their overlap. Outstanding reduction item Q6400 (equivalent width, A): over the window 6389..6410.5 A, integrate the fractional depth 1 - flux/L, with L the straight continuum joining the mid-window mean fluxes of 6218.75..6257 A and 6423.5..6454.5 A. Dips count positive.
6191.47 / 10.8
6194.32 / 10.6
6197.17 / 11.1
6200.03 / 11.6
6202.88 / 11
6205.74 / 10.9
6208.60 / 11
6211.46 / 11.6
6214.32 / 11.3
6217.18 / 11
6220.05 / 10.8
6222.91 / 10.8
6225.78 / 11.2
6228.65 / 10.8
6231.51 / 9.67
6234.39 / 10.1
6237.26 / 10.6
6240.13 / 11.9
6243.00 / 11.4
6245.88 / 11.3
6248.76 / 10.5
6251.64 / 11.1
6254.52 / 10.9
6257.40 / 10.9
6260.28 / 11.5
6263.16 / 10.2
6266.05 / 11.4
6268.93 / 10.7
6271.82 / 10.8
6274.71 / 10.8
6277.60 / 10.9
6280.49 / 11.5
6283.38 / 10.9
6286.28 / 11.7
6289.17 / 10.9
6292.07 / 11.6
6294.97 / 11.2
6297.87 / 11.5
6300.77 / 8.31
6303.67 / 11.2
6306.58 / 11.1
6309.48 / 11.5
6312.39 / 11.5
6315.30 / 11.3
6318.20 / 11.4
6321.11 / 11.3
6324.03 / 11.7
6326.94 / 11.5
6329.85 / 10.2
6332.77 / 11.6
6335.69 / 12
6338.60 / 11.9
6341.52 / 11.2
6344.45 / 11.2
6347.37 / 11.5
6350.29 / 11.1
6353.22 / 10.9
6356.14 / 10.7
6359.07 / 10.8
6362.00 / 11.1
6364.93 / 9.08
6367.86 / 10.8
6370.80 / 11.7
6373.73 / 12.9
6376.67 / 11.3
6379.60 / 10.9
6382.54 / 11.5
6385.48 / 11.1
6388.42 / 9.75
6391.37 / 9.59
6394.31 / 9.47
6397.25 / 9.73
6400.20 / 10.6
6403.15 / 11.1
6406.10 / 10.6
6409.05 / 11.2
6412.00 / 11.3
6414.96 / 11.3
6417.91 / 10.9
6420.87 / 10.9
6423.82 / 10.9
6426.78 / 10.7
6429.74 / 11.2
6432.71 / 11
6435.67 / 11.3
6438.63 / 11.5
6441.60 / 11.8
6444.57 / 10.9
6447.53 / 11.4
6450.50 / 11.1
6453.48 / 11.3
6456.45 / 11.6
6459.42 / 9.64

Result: 1.60 A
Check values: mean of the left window 10.9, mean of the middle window 10.3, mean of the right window 11.2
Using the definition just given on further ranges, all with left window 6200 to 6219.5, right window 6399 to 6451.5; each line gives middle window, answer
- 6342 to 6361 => 0.1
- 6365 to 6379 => -0.3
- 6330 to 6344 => -0.5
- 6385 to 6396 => 1.2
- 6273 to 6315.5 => 0.3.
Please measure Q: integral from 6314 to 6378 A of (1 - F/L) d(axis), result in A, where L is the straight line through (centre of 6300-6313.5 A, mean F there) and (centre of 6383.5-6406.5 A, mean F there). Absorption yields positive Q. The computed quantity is -4.0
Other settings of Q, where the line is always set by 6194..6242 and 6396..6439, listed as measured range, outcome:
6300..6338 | -0.9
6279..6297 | -0.6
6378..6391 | 0.3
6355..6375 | -0.1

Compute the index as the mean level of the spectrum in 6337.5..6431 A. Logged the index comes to 10.9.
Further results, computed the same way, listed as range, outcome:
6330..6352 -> 11.4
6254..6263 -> 11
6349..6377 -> 11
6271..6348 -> 11.2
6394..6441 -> 10.9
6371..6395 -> 10.9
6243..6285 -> 11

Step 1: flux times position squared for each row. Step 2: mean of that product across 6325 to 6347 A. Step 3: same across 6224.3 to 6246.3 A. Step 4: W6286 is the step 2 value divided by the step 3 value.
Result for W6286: 1.08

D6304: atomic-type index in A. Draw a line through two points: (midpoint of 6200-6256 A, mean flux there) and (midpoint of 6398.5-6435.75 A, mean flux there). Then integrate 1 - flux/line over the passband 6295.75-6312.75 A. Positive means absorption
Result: 0.2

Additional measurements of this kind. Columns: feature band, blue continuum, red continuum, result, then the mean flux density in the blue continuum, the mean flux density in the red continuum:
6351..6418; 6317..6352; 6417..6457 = 2.8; 11.4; 11.2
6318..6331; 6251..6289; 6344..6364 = -0.3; 11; 11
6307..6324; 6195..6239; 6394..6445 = -0.8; 10.9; 10.9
